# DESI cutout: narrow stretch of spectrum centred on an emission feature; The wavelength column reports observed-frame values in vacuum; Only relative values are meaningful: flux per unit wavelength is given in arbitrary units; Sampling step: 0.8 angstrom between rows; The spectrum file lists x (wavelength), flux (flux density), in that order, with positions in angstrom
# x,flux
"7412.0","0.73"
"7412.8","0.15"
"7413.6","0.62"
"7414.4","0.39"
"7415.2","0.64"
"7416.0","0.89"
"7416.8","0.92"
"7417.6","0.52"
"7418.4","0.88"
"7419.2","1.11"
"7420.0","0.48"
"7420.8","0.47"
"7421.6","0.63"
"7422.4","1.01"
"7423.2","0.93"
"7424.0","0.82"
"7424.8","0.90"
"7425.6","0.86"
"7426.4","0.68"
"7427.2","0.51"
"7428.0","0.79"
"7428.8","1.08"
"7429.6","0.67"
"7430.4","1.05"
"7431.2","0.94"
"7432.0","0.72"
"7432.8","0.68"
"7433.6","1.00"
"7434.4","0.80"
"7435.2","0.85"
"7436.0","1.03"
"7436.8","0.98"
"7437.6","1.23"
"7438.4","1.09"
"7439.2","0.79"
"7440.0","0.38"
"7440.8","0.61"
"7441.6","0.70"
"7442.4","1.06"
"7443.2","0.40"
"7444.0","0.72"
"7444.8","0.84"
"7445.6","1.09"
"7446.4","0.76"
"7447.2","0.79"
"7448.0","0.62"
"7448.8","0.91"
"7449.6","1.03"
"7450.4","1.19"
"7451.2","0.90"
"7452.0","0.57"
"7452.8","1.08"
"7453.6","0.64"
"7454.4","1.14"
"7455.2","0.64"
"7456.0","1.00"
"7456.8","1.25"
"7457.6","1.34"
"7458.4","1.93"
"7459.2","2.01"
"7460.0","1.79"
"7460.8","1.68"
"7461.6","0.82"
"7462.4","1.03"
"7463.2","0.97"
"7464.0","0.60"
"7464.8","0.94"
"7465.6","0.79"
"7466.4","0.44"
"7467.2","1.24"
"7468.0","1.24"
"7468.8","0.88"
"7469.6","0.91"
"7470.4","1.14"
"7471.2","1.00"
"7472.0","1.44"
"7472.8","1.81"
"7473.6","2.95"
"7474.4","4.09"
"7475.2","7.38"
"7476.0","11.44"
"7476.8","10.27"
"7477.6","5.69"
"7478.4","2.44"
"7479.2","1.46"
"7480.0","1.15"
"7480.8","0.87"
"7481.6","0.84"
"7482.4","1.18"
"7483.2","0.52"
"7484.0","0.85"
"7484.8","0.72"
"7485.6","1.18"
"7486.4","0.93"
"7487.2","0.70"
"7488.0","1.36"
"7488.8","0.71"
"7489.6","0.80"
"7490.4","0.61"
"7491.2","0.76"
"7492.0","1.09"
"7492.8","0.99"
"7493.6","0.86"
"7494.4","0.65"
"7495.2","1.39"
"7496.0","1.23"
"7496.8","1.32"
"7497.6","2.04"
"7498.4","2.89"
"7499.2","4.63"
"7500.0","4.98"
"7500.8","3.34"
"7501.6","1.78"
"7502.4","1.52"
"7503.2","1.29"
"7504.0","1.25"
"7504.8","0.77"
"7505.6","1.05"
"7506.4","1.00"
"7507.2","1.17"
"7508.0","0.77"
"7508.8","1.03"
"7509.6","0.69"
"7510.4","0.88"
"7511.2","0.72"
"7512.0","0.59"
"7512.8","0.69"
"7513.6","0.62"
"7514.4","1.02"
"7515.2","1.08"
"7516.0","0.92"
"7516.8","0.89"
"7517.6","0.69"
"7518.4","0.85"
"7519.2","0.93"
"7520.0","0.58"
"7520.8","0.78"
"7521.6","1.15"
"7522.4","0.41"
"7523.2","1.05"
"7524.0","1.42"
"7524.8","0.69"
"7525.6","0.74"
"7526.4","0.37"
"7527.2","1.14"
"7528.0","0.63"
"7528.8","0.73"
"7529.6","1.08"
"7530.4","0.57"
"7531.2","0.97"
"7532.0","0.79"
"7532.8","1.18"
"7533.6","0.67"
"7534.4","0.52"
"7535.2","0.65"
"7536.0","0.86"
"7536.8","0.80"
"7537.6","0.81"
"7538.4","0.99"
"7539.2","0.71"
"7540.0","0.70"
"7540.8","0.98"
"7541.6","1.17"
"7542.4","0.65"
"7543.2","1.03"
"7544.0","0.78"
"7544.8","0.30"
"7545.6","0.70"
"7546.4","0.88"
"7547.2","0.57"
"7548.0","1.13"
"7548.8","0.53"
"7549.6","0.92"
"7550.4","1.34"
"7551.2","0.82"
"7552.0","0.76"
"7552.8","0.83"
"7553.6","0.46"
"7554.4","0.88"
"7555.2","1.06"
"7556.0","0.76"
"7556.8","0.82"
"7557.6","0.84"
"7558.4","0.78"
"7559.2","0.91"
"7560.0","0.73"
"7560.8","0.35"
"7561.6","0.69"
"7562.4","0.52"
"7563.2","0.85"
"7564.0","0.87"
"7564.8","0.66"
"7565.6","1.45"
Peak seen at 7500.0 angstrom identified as [N II] 6583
